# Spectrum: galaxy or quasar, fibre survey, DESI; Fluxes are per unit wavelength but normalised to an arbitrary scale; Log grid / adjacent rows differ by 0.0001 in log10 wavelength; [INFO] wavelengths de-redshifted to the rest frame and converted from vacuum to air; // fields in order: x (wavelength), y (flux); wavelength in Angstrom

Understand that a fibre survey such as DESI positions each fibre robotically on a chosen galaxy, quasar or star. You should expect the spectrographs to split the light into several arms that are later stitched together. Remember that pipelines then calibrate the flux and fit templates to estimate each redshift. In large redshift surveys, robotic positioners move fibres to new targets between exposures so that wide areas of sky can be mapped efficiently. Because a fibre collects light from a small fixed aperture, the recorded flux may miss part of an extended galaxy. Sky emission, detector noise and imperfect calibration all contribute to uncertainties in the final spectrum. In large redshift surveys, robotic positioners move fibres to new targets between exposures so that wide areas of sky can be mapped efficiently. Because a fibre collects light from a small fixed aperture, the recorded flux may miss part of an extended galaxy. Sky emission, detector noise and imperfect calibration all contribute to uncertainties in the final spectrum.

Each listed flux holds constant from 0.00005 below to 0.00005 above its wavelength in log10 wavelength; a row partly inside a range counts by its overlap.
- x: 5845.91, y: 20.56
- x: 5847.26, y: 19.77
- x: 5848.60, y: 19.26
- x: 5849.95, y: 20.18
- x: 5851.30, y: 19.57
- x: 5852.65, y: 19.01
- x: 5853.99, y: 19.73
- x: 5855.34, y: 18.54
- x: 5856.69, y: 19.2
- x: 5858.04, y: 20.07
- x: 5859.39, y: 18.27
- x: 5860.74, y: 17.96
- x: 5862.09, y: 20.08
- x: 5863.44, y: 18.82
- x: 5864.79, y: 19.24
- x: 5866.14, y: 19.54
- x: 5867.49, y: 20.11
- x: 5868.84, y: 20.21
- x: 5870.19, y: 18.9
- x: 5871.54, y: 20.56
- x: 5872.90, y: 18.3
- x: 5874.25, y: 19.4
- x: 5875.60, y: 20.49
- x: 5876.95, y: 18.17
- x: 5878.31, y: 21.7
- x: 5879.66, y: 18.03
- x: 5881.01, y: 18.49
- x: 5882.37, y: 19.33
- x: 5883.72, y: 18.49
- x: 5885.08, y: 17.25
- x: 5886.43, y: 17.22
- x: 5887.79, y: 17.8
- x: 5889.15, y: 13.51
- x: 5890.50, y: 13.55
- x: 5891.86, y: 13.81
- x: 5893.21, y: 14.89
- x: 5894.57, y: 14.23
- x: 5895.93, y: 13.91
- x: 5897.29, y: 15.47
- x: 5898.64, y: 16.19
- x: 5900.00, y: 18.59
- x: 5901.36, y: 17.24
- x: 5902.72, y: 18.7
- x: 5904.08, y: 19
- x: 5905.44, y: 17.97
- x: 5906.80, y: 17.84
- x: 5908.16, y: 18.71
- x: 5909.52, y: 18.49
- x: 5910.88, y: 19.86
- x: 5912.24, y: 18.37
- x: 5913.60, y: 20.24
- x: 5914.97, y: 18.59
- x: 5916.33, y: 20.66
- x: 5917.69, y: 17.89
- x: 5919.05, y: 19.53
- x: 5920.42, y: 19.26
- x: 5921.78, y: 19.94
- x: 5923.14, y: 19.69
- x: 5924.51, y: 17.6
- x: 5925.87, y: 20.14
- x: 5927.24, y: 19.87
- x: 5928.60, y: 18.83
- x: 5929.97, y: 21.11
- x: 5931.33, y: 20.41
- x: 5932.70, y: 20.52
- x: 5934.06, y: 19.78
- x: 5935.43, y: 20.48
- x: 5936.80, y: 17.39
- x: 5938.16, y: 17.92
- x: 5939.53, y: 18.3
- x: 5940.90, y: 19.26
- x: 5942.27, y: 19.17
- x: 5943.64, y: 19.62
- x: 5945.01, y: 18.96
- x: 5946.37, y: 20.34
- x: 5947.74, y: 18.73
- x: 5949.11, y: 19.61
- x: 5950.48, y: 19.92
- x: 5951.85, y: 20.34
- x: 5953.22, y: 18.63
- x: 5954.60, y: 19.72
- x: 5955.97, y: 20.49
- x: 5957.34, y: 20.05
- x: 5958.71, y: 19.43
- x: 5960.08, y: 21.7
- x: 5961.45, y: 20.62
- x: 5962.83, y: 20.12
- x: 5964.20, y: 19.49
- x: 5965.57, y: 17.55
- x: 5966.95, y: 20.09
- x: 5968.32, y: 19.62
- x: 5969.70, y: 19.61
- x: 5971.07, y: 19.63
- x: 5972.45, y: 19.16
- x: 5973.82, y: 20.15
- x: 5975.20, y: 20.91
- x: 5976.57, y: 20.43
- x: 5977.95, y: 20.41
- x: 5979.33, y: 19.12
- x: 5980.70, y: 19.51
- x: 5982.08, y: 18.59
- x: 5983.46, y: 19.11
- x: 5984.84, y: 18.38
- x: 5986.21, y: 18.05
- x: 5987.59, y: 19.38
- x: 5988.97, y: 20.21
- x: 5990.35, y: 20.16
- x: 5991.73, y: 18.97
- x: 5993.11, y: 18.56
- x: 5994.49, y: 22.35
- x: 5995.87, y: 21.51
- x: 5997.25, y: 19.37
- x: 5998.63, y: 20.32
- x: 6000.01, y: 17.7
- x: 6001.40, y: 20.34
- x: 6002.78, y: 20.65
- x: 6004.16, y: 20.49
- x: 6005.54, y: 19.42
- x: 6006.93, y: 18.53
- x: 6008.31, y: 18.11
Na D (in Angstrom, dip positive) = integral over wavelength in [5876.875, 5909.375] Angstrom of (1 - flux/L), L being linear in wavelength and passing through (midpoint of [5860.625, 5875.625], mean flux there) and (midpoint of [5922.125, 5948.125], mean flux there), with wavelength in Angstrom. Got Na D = 3.9 Angstrom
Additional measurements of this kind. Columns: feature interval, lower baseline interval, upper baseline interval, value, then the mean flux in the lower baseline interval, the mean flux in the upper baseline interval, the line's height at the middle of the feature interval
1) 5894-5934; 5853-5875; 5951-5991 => 1.8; 19.3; 19.7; 19.5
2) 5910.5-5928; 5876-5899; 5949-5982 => -1.4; 16.6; 19.8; 17.9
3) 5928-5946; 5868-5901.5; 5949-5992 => -0.6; 17.4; 19.7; 18.8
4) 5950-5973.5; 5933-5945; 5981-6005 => -0.6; 19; 19.7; 19.3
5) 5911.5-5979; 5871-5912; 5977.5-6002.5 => -3.4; 17.6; 19.6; 18.7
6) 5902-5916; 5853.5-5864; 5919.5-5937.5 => 0.5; 19.1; 19.6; 19.5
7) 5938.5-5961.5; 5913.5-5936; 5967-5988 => -0.1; 19.7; 19.5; 19.6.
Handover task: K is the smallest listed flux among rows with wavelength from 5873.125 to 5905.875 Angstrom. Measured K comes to 13.51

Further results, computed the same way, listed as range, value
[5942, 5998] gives 17.55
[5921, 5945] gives 17.39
